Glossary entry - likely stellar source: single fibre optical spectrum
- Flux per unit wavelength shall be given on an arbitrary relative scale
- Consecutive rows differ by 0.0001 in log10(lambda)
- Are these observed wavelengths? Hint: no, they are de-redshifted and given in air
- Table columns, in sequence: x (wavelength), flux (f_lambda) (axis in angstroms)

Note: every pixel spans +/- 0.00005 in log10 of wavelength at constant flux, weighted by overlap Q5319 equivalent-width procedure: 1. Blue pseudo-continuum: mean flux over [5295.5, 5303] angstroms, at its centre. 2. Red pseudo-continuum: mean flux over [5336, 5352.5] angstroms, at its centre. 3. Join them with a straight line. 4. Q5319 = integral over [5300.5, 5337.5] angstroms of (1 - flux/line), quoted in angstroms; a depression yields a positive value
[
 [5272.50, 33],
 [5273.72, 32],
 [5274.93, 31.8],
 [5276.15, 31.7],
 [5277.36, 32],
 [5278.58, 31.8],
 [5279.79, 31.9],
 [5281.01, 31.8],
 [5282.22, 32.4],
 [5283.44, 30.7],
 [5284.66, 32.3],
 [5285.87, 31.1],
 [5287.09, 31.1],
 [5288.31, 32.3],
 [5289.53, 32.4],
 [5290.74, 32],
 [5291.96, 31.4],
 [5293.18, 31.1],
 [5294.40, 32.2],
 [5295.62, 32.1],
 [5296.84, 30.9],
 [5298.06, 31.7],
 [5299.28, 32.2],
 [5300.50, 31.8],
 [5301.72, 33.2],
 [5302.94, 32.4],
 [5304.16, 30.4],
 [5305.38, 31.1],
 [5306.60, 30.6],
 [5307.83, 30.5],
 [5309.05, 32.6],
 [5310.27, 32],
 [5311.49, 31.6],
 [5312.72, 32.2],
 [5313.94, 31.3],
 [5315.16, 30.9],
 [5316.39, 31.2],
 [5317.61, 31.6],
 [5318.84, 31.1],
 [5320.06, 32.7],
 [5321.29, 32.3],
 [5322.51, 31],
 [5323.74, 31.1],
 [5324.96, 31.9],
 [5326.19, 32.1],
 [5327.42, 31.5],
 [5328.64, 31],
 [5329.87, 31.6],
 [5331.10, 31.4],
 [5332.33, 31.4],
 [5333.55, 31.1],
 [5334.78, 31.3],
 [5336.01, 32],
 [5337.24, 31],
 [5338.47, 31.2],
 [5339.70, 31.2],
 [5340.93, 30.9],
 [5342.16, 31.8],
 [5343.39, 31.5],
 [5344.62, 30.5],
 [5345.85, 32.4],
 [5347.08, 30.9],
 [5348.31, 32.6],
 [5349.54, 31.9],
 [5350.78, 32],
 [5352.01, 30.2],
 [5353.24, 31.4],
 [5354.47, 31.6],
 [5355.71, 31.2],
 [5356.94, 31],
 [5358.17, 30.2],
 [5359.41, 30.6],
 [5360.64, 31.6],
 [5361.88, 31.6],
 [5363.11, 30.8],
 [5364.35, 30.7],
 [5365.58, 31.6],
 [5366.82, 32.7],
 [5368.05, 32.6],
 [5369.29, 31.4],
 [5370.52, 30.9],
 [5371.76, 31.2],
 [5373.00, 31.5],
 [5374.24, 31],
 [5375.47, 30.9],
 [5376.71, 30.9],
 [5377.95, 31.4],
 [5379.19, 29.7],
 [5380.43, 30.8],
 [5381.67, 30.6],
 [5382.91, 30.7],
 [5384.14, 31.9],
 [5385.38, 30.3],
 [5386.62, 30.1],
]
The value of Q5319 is 0.24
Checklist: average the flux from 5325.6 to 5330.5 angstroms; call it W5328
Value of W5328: 31.5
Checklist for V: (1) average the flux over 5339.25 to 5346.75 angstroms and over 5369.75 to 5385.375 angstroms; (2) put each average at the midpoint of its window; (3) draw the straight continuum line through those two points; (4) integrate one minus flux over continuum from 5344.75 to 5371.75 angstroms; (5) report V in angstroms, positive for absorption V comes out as -0.2 angstroms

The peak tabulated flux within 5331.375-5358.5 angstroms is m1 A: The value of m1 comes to 32.6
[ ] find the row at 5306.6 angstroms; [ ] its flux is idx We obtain 30.6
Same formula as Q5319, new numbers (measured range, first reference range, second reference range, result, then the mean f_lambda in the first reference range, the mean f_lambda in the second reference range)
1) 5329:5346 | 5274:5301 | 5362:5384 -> 0.0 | 31.8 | 31.2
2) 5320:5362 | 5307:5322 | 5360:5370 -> 0.3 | 31.6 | 31.6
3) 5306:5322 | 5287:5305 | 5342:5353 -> 0.1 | 31.8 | 31.5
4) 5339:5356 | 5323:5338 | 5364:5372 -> 0.1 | 31.4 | 31.7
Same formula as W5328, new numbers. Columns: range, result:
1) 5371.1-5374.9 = 31.2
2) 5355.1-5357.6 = 31.2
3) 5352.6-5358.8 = 31.1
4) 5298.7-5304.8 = 32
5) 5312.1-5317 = 31.4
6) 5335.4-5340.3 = 31.3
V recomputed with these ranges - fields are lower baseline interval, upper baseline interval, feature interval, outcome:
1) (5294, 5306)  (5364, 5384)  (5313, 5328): 0.0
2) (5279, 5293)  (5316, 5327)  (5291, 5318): 0.1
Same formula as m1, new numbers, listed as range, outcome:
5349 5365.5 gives 32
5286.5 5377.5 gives 33.2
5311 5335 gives 32.7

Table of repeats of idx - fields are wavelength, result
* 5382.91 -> 30.7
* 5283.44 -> 30.7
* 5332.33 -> 31.4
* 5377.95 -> 31.4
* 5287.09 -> 31.1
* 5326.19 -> 32.1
